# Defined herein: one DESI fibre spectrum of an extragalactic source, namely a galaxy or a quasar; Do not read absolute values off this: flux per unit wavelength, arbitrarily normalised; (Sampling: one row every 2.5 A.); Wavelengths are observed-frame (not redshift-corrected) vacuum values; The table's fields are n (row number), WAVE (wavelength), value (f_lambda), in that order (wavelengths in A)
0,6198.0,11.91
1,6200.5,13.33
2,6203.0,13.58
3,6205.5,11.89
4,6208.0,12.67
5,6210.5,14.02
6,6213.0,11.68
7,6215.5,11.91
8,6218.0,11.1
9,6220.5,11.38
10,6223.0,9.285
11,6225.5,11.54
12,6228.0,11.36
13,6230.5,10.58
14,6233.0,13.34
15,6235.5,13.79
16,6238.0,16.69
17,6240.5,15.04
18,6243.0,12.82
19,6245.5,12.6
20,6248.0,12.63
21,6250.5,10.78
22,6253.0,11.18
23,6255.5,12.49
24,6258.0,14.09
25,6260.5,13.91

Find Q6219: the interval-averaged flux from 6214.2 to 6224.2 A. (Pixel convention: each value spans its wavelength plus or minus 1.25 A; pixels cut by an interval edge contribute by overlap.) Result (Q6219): 10.9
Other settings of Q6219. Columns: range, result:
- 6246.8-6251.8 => 11.7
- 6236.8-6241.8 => 15.8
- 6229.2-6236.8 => 12.6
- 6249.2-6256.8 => 11.5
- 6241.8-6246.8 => 12.7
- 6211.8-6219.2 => 11.6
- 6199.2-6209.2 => 12.9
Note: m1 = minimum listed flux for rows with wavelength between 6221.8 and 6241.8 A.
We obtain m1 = 9.285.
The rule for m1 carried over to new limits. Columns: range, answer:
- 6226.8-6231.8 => 10.58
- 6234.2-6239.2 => 13.79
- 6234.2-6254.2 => 10.78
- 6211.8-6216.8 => 11.68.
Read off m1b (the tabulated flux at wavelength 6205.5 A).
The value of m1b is 11.89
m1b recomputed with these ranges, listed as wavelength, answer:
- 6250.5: 10.78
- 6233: 13.34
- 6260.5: 13.91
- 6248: 12.63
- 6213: 11.68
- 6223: 9.285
